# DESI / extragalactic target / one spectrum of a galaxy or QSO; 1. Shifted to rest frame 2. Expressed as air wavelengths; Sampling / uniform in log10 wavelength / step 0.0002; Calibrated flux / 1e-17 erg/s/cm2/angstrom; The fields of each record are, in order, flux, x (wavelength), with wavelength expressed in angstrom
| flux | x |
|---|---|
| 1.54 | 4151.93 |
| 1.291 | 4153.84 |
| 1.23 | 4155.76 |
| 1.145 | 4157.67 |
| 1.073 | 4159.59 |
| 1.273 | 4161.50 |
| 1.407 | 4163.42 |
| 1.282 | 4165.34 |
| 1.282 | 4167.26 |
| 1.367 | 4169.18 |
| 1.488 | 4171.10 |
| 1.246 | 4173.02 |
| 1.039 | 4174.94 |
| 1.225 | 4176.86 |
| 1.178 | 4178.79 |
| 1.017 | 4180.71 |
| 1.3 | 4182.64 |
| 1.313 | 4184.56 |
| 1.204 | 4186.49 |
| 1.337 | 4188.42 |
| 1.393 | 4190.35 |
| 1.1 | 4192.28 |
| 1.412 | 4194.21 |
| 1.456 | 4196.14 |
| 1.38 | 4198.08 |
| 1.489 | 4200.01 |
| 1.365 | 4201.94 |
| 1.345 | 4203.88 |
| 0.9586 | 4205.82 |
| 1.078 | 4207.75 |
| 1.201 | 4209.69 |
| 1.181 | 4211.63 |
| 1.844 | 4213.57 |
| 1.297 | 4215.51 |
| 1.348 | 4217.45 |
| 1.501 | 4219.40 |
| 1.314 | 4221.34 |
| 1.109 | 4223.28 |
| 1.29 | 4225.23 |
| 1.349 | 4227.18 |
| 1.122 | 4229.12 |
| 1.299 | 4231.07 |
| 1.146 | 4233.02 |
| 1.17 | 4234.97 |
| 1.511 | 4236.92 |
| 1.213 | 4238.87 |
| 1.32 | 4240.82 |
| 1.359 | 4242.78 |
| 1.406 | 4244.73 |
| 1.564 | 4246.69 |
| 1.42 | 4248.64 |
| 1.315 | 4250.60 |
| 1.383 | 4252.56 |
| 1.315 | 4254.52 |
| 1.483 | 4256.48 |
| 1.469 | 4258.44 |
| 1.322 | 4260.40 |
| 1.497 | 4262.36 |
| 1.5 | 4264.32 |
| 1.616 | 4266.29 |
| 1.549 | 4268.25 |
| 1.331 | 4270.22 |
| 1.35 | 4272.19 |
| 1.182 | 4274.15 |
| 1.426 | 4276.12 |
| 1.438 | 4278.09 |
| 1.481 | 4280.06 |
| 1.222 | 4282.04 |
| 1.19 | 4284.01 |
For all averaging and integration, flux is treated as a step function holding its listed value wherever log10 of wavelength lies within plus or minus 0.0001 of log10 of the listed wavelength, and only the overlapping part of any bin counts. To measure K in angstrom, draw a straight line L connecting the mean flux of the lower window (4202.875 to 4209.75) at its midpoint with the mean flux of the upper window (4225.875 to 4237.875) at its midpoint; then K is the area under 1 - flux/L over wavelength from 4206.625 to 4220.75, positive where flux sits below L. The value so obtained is -2.01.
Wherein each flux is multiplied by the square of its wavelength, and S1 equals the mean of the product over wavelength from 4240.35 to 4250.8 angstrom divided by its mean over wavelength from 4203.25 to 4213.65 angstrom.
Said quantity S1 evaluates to 1.18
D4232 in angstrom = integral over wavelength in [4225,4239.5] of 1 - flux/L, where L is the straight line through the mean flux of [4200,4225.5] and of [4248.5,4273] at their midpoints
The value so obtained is 1.0 angstrom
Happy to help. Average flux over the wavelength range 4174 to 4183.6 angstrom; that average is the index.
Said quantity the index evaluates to 1.15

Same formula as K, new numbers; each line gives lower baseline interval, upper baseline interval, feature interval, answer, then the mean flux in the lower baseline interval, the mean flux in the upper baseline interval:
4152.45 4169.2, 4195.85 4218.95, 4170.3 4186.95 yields 0.9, 1.26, 1.33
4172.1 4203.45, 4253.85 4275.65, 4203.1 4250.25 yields 1.6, 1.28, 1.42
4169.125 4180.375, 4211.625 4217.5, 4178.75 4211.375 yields 2.0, 1.24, 1.47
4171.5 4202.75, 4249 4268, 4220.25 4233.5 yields 1.3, 1.28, 1.44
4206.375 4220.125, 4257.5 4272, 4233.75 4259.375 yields 0.7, 1.34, 1.46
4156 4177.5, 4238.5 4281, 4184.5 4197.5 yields -0.2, 1.26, 1.41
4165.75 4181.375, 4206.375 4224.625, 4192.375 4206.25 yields -0.7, 1.24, 1.31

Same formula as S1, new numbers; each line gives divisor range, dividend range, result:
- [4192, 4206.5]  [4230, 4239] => 0.97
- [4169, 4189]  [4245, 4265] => 1.19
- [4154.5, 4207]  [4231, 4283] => 1.13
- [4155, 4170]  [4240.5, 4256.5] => 1.15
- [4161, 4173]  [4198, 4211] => 0.95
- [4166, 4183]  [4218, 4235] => 1.05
